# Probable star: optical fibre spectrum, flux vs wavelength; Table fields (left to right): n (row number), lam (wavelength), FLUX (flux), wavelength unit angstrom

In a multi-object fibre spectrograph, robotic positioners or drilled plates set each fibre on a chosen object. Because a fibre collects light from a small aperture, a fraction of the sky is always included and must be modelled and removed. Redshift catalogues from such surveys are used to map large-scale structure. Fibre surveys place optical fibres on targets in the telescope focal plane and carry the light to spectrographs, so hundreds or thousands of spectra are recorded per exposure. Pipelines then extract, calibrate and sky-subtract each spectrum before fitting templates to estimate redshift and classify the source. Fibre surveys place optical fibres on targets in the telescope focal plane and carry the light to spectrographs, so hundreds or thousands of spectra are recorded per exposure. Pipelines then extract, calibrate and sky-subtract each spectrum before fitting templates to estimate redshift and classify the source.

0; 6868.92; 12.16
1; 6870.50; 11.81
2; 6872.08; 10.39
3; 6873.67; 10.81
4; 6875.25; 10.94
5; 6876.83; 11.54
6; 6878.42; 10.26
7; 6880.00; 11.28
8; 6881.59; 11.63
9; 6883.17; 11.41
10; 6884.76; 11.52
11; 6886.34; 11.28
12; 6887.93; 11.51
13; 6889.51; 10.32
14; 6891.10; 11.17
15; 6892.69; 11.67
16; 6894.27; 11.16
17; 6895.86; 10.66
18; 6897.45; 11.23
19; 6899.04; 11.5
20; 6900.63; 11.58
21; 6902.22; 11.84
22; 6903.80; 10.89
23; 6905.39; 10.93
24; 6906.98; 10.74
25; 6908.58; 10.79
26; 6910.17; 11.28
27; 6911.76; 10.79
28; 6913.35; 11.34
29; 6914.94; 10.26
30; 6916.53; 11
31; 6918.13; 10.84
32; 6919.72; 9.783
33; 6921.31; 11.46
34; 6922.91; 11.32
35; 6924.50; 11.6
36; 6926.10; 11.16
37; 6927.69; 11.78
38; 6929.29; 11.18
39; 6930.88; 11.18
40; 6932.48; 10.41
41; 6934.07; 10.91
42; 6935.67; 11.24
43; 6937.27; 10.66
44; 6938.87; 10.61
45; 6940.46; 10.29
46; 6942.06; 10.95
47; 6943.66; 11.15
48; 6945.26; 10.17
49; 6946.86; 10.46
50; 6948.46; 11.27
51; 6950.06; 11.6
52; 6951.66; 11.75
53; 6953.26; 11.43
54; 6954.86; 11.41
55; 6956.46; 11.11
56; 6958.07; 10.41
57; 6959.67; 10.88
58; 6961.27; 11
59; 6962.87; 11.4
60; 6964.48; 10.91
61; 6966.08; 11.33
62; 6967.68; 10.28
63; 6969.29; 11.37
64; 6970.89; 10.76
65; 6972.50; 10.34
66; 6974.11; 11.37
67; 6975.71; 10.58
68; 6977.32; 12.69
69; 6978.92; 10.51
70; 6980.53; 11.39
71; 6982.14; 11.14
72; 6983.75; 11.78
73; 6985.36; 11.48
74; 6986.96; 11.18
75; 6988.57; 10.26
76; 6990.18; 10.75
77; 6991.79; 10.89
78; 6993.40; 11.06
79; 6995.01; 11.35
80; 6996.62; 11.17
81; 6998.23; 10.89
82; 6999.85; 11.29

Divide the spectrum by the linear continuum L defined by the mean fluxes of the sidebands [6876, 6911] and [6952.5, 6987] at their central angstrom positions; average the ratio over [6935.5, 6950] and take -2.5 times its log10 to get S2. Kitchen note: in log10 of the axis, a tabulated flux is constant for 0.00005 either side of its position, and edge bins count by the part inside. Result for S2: 0.04 mag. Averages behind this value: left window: 11.2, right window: 11.1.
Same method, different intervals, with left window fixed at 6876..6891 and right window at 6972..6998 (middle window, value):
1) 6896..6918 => 0.01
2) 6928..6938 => 0.02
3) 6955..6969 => 0.02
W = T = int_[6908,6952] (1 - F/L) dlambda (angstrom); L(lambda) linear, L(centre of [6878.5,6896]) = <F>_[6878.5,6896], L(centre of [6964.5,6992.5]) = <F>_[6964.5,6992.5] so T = 0.7 angstrom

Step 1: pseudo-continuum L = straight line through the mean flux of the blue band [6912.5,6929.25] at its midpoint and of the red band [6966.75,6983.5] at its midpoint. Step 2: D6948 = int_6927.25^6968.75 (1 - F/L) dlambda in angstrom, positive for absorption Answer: 0.3 angstrom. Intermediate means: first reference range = 11.1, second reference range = 11.1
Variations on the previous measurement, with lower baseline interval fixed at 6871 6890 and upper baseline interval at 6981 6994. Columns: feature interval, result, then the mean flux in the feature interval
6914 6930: 0.07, 11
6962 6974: 0.15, 10.9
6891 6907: -0.21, 11.2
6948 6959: -0.19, 11.3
